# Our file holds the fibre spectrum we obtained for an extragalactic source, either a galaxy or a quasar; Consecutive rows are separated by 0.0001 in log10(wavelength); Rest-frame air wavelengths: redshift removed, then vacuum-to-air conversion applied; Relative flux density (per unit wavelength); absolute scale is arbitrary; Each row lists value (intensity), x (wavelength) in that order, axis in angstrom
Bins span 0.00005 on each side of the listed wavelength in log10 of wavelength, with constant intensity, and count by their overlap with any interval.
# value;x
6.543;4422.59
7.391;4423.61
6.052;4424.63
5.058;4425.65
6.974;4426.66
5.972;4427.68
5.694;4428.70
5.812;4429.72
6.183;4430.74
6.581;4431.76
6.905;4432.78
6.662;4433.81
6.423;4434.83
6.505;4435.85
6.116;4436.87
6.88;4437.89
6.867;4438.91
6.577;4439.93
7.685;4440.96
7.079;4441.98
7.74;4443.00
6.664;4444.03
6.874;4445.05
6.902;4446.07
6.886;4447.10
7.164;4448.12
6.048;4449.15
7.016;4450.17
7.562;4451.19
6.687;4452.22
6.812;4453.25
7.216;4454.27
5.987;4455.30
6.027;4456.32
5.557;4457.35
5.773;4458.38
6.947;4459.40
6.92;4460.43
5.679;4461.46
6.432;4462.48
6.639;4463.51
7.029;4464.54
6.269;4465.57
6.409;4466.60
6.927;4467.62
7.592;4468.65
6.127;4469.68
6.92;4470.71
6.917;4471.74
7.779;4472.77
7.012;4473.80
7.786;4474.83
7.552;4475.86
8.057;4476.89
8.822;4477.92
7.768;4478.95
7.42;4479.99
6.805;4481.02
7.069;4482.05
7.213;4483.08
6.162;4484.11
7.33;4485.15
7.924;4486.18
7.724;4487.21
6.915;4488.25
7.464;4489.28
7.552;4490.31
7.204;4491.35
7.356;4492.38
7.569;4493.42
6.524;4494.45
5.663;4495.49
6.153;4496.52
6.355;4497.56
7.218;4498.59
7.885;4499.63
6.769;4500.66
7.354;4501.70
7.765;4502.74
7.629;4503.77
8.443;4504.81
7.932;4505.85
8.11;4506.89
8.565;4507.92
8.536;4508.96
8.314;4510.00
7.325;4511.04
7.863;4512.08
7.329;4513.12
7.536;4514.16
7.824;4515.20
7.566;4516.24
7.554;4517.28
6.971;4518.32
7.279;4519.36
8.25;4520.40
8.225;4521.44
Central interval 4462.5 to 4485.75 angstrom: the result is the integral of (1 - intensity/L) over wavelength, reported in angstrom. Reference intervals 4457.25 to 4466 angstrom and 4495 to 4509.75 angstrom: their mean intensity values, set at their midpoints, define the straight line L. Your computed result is -1.5 angstrom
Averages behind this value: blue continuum 6.4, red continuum 7.48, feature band 7.15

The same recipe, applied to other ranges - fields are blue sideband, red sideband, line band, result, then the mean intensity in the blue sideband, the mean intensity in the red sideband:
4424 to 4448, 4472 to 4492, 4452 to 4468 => 1.3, 6.58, 7.44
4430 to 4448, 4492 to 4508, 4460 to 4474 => 0.5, 6.79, 7.3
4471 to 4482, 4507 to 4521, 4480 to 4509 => 1.3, 7.55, 7.78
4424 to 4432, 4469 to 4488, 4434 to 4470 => -0.2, 6.05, 7.35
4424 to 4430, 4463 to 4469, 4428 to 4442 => -0.9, 5.97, 6.79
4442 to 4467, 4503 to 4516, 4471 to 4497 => 0.2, 6.64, 7.94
